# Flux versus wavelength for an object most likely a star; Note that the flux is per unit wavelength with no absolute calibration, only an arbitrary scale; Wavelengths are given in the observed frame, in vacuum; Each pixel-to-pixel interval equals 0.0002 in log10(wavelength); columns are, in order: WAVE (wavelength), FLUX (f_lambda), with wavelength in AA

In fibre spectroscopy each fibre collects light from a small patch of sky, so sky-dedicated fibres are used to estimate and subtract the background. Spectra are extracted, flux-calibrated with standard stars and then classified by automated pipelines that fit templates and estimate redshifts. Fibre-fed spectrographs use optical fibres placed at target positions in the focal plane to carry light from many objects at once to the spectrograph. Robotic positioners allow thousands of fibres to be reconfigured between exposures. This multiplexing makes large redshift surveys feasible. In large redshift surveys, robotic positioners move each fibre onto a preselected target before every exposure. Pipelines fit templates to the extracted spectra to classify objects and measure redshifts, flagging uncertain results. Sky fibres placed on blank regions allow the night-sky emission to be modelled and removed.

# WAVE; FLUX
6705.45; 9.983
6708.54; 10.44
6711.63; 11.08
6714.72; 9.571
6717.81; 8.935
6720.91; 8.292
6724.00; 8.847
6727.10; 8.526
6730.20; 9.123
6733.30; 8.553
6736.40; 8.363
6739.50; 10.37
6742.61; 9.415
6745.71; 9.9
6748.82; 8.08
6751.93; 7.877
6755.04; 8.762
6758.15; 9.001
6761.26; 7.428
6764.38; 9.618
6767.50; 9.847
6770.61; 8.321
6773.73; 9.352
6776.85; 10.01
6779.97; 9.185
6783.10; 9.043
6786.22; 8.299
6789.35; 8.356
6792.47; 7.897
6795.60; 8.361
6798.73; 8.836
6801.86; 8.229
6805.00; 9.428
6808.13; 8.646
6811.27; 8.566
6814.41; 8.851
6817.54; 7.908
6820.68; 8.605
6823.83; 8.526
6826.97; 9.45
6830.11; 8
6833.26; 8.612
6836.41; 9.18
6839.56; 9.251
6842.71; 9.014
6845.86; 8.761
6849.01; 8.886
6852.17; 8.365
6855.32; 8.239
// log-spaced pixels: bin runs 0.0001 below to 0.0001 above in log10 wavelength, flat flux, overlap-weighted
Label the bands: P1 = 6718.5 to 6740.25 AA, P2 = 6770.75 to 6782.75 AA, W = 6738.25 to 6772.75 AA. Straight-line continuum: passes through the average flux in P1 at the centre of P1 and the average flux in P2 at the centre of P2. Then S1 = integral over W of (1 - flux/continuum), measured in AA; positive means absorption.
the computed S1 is 0.5 AA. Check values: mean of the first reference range 8.82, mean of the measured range 8.96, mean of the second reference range 9.32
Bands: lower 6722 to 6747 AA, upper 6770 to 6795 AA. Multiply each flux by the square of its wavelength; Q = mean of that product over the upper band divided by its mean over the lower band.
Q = 1.0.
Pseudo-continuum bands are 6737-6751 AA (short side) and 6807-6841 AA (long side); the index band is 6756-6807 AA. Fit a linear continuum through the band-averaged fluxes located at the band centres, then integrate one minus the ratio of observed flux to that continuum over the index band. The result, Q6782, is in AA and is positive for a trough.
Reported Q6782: 1.1 AA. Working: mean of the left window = 9.3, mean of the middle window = 8.82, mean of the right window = 8.69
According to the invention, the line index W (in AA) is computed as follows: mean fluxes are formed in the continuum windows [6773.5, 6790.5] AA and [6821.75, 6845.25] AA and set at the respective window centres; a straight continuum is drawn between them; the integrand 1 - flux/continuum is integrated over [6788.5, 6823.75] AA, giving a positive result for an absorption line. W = 1.7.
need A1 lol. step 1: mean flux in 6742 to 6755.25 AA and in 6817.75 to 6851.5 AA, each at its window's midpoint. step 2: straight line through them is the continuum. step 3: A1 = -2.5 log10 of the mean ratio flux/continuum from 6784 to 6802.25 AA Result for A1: 0.05 mag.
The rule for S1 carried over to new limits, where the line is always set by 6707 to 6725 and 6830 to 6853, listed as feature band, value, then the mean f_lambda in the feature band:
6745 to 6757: 0.99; 8.58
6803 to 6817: 0.34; 8.78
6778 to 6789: 0.39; 8.83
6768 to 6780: -0.09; 9.28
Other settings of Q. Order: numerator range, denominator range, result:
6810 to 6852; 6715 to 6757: 1.01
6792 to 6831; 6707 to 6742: 0.95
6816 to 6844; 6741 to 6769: 1.00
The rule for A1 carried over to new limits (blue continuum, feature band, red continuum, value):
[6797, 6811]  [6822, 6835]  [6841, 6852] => 0.02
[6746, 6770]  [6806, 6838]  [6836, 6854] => 0.02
